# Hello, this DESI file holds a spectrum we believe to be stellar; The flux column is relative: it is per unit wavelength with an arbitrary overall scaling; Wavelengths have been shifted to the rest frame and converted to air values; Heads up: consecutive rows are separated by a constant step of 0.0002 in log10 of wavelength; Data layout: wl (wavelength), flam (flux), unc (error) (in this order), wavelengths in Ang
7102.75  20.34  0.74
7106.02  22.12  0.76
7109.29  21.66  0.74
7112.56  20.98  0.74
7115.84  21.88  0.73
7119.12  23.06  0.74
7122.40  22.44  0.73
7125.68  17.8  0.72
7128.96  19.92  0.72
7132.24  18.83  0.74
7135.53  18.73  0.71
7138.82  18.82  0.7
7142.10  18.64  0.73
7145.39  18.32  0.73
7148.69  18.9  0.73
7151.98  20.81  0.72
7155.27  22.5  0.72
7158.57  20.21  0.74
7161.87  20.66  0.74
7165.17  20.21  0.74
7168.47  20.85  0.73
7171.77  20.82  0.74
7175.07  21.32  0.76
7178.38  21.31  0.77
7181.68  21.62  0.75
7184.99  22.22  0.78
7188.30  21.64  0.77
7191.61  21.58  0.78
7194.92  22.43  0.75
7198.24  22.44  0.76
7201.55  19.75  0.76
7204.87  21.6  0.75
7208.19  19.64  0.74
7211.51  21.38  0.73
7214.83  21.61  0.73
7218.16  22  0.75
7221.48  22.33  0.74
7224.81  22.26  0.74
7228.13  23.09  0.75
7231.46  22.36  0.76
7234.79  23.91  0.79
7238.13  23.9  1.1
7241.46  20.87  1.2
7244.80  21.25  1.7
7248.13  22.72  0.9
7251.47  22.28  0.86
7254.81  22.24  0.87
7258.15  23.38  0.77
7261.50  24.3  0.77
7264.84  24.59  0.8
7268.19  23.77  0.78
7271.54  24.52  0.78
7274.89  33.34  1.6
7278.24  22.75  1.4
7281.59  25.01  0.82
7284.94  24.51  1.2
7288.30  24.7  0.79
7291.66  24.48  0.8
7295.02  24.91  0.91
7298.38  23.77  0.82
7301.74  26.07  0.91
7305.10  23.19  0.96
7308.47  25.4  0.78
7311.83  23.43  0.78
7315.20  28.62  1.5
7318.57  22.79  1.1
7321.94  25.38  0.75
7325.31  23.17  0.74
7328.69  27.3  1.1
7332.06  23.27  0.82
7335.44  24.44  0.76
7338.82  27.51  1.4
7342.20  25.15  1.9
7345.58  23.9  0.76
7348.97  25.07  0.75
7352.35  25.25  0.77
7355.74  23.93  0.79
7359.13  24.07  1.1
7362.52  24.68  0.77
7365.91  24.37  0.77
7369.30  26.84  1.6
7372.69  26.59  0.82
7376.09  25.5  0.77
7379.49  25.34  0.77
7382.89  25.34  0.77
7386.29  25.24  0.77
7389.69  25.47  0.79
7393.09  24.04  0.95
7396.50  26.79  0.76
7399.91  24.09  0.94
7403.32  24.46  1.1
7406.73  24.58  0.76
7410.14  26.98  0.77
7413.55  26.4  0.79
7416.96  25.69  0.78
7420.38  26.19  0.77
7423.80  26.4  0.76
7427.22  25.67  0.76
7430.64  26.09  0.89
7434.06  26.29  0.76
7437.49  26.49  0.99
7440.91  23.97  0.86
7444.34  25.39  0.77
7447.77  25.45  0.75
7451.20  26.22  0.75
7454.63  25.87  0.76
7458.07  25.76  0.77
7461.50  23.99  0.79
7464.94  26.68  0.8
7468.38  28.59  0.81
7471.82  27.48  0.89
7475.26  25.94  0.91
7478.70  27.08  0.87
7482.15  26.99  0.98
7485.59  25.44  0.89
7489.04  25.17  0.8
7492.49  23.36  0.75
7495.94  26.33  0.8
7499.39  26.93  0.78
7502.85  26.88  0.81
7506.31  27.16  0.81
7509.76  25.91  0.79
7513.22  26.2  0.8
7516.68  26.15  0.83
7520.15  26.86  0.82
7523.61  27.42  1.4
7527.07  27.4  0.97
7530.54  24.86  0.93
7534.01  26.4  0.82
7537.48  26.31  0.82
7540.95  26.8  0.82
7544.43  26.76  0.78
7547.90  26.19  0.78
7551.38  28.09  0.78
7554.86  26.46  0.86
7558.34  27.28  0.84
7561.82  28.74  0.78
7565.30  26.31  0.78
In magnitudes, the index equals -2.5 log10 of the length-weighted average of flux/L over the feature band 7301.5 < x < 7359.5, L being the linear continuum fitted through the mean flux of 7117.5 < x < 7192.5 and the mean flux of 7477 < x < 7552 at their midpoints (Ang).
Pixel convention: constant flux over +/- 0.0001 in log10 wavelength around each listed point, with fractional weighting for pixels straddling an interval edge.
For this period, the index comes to -0.07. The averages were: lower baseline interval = 20.5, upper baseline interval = 26.4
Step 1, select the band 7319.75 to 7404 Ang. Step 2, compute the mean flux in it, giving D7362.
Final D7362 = 25.1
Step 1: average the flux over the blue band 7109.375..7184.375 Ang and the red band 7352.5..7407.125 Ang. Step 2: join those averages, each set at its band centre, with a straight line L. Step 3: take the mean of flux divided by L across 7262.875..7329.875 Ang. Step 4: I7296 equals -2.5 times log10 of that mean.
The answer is -0.07 mag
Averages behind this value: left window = 20.4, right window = 25.1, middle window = 25.1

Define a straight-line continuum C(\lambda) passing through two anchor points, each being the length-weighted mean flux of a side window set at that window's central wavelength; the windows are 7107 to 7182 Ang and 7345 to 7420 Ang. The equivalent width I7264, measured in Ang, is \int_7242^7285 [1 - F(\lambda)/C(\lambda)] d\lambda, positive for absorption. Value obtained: -2.35 Ang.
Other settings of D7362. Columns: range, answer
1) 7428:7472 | 26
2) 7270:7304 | 25.4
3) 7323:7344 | 25.1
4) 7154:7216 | 21.2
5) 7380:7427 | 25.5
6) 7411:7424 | 26.2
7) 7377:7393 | 25.2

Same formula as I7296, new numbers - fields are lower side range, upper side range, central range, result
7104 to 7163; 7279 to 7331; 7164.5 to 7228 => 0.024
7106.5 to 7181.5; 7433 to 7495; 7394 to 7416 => -0.026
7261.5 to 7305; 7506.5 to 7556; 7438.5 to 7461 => 0.029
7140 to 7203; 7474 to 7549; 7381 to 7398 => -0.044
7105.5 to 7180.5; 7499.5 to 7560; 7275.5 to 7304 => -0.092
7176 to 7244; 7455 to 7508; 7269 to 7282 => -0.152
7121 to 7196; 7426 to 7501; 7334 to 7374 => -0.051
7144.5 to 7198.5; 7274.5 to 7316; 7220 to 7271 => 0.025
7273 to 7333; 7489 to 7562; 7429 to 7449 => 0.015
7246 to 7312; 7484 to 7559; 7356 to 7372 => 0.006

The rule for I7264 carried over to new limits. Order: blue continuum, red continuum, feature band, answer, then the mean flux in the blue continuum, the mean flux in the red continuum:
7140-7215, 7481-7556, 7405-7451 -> -1.71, 20.9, 26.4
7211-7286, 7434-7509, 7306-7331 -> -0.81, 23.4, 26.1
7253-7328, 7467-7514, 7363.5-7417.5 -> 0.23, 24.8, 26.4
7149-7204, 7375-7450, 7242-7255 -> 0.31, 21.2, 25.5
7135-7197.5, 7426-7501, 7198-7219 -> 0.33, 20.7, 26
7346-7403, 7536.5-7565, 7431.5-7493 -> 0.31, 25.1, 27.1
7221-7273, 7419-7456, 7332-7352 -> -0.53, 23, 25.8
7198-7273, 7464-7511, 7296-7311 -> -0.66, 22.4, 26.4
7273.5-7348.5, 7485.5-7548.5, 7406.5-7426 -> -0.34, 25.1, 26.3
